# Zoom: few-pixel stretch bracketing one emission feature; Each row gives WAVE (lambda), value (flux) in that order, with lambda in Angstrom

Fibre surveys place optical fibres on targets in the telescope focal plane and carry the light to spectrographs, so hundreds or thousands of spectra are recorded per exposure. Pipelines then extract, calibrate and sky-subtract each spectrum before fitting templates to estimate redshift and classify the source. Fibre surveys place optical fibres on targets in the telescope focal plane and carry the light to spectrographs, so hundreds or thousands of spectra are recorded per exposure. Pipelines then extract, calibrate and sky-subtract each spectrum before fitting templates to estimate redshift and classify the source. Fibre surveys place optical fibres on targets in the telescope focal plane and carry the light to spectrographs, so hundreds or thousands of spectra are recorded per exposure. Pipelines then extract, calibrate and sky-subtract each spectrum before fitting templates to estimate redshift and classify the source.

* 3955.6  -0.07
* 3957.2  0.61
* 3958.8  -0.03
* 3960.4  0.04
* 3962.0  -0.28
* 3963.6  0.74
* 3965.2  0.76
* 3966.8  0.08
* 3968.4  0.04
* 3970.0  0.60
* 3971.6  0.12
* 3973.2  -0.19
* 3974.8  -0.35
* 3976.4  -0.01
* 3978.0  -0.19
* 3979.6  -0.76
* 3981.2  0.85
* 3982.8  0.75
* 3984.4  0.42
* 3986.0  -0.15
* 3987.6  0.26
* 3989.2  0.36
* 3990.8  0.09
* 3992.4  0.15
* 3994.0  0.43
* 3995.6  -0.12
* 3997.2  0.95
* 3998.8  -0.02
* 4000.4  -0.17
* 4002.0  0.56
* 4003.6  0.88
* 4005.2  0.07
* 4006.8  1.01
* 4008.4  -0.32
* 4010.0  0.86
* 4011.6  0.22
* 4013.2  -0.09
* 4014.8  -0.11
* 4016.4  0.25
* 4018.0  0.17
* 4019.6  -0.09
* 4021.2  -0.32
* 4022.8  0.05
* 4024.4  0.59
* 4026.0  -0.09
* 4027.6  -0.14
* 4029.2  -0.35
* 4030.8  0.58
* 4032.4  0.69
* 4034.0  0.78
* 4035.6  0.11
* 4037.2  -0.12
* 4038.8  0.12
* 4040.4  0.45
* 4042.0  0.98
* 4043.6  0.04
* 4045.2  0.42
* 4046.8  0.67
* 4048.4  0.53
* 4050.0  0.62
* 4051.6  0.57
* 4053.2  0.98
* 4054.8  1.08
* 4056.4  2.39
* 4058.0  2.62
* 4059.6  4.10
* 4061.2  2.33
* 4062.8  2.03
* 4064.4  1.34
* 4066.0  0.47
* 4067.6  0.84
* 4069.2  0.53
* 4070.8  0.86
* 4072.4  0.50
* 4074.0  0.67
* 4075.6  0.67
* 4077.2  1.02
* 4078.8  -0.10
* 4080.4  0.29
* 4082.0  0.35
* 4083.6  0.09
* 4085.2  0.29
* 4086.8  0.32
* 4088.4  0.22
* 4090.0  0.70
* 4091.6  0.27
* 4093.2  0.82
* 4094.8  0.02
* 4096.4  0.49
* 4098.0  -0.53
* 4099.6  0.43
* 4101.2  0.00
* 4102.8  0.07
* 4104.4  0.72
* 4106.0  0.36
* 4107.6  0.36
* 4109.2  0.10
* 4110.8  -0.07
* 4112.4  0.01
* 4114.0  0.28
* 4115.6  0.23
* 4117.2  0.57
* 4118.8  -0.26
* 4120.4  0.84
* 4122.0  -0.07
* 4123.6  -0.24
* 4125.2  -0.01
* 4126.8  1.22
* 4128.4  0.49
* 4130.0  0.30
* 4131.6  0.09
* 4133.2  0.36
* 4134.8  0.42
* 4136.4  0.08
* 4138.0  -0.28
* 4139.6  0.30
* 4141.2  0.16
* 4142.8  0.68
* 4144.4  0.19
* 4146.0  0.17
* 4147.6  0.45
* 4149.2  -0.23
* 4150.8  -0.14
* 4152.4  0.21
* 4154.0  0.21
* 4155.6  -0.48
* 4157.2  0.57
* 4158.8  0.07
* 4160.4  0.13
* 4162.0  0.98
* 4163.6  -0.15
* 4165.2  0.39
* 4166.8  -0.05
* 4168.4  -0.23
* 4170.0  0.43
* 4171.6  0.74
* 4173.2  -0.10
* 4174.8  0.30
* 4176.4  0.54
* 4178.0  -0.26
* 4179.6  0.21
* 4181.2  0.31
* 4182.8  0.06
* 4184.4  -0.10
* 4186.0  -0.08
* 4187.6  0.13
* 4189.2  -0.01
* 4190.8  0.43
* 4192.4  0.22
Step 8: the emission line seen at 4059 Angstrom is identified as Lyman alpha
